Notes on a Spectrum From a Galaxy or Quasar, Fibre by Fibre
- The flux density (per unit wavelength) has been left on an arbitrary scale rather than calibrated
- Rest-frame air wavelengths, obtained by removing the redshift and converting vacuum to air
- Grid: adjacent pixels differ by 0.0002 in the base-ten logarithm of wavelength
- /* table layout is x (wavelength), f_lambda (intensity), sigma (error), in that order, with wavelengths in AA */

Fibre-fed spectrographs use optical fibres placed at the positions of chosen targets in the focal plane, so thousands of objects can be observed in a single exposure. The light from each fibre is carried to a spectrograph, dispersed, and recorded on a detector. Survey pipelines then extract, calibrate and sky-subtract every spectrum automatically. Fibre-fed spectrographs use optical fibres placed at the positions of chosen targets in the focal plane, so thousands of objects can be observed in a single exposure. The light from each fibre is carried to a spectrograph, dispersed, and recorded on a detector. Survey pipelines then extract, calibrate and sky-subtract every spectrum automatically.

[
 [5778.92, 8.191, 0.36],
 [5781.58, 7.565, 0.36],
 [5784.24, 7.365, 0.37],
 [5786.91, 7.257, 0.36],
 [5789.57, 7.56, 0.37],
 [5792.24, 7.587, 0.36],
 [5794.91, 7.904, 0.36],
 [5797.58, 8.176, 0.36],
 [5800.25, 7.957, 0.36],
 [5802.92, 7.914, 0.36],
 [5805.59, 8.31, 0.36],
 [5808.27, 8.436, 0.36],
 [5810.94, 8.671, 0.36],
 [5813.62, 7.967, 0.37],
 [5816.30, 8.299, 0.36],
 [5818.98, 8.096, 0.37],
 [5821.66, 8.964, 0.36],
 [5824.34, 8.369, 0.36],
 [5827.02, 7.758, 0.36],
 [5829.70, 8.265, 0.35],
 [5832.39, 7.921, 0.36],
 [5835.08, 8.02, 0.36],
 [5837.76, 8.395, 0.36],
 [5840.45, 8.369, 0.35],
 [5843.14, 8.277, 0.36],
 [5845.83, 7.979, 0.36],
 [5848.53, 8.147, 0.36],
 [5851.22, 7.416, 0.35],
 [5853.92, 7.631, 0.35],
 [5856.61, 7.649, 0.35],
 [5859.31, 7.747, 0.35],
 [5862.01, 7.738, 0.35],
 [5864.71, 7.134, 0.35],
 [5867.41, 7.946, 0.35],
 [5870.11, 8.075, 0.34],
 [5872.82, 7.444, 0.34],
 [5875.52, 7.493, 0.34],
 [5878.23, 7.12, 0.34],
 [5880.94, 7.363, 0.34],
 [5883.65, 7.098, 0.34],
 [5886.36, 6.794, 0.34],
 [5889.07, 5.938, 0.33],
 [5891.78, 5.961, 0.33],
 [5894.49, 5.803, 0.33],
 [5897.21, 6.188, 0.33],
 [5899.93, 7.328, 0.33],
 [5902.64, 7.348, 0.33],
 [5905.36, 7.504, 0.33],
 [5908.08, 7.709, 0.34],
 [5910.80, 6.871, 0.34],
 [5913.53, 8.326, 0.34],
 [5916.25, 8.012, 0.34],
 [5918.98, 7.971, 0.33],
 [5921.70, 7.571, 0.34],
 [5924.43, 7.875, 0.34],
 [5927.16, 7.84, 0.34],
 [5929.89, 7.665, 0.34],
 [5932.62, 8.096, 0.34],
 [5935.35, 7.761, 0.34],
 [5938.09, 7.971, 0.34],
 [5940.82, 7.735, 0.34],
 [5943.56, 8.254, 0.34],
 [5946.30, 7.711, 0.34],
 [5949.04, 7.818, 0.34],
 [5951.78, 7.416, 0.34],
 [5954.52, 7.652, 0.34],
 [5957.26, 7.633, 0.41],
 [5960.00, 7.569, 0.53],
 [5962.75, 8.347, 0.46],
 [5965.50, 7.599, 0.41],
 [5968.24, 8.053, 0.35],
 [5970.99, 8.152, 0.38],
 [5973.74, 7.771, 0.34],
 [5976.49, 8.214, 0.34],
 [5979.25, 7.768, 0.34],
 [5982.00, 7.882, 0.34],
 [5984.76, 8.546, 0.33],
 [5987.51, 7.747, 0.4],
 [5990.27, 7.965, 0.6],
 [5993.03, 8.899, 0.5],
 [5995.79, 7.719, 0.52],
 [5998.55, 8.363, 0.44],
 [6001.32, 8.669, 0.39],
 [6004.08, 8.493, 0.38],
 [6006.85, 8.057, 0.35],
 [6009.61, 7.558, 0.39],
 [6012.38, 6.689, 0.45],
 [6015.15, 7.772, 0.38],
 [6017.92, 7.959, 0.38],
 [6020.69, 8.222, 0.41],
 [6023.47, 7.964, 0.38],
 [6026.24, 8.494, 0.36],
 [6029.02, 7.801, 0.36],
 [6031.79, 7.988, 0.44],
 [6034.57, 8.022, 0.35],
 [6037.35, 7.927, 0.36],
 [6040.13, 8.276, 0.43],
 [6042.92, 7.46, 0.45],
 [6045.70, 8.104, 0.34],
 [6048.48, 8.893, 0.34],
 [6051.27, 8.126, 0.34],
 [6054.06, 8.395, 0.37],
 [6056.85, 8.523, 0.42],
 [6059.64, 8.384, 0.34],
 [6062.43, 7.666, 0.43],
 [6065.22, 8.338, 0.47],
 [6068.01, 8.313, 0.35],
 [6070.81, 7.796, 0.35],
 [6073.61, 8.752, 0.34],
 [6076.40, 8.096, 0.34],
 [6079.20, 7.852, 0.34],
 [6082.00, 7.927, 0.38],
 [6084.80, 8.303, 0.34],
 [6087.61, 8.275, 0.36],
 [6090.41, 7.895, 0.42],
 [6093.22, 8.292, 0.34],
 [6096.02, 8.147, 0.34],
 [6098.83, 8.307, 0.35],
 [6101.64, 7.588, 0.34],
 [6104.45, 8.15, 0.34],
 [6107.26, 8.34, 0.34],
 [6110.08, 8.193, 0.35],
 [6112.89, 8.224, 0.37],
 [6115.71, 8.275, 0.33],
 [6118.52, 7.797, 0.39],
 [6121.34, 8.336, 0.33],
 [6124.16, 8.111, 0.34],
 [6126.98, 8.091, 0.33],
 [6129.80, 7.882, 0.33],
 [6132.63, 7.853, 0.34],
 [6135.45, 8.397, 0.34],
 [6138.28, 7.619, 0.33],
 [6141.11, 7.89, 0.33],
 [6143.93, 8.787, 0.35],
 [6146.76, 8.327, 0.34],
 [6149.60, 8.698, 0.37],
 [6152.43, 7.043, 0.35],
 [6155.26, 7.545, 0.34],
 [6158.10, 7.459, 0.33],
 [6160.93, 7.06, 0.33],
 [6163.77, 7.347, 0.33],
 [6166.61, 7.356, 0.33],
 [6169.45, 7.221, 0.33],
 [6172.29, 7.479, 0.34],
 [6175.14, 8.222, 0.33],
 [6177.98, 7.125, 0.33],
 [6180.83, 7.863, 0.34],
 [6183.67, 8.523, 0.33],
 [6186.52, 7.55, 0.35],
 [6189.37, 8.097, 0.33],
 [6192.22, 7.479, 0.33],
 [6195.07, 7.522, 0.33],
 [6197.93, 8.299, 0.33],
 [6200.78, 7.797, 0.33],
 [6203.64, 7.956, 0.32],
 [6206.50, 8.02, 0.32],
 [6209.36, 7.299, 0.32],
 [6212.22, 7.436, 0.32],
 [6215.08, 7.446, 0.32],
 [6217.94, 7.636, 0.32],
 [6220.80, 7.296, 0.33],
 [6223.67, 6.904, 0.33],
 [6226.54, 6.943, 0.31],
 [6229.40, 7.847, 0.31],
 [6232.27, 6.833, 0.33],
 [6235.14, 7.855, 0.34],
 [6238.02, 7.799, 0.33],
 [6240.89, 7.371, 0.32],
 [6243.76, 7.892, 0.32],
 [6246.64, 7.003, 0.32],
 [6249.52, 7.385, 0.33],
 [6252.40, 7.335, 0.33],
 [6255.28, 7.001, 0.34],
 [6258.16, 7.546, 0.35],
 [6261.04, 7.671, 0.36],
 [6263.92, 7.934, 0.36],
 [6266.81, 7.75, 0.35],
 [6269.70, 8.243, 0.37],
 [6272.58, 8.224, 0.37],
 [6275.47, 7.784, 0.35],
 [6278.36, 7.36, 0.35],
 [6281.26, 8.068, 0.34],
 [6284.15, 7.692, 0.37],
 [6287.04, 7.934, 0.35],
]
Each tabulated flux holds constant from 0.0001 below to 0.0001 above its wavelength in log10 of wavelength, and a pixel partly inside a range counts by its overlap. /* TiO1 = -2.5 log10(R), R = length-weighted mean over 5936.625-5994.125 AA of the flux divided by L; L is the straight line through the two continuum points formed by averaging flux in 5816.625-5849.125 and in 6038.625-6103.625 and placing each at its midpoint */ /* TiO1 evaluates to 0.03 mag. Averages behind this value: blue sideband 8.22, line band 7.93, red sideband 8.16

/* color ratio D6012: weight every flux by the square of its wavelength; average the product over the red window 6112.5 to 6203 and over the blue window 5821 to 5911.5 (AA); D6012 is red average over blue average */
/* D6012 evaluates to 1.15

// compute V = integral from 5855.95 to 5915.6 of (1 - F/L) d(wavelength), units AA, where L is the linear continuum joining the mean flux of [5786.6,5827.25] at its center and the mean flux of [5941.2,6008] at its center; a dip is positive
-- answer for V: 6.3 AA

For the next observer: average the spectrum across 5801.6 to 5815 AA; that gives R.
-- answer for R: 8.26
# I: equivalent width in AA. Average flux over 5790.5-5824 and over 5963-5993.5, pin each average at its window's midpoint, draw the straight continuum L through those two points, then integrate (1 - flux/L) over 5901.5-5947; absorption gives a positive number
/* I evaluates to 1.7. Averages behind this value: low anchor 8.19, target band 7.78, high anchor 8.04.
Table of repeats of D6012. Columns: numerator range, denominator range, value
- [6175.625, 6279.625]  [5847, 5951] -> 1.14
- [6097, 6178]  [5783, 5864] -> 1.10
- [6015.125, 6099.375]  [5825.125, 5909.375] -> 1.16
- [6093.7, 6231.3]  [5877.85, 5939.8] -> 1.16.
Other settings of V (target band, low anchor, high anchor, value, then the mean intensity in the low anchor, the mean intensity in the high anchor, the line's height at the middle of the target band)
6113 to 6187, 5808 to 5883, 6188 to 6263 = -2.34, 7.94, 7.53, 7.61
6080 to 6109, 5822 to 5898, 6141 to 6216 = -1.65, 7.53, 7.73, 7.68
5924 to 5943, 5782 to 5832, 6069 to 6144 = 0.47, 8.04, 8.11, 8.07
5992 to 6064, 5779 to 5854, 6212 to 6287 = -2.68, 8.03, 7.56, 7.8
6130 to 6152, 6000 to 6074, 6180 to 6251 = -0.99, 8.09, 7.6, 7.8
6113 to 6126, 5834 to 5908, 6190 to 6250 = -1.11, 7.41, 7.53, 7.5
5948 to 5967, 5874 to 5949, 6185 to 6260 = -0.79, 7.39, 7.52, 7.41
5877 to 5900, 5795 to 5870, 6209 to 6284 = 4.05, 8.06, 7.54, 7.99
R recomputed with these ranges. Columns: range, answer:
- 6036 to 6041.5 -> 8.1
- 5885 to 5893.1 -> 6.24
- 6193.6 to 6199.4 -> 7.91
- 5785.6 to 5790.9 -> 7.42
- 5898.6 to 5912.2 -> 7.35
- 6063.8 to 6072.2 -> 8.15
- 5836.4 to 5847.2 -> 8.26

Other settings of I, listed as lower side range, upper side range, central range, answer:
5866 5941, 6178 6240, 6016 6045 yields -2.0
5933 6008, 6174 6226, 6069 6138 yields -2.7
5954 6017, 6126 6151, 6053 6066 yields -0.3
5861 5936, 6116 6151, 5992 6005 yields -1.2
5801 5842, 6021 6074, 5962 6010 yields 0.4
